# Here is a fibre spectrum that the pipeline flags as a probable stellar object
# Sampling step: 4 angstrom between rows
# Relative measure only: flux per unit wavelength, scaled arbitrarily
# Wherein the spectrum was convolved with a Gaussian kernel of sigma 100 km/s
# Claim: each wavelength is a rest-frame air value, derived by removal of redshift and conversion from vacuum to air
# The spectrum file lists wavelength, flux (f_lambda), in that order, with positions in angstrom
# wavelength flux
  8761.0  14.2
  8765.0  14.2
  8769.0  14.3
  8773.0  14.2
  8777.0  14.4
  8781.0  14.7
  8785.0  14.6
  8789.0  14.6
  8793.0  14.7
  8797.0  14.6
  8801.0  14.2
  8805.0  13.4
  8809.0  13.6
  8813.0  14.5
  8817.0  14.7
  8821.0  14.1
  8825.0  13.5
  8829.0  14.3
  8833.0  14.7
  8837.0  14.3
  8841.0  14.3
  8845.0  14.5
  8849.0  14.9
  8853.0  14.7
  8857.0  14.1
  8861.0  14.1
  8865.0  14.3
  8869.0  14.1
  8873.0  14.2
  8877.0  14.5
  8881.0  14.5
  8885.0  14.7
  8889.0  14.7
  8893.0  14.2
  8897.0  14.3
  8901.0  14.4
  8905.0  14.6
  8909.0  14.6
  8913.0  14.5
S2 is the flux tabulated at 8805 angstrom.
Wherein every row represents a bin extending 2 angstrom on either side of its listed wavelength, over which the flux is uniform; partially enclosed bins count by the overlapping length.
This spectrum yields 13.4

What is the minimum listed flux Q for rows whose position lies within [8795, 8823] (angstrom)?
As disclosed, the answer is 13.4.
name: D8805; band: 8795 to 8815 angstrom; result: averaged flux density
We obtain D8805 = 14.1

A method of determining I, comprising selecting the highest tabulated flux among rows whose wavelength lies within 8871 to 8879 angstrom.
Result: 14.5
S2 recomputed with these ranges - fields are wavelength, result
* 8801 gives 14.2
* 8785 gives 14.6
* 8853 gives 14.7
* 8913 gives 14.5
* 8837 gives 14.3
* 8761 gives 14.2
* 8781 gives 14.7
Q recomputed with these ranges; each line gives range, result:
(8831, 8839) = 14.3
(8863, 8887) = 14.1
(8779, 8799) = 14.6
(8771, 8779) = 14.2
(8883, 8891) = 14.7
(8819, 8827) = 13.5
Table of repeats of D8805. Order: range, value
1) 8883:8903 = 14.5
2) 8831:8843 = 14.4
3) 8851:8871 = 14.3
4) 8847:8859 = 14.6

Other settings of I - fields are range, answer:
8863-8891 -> 14.7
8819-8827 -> 14.1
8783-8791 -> 14.6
